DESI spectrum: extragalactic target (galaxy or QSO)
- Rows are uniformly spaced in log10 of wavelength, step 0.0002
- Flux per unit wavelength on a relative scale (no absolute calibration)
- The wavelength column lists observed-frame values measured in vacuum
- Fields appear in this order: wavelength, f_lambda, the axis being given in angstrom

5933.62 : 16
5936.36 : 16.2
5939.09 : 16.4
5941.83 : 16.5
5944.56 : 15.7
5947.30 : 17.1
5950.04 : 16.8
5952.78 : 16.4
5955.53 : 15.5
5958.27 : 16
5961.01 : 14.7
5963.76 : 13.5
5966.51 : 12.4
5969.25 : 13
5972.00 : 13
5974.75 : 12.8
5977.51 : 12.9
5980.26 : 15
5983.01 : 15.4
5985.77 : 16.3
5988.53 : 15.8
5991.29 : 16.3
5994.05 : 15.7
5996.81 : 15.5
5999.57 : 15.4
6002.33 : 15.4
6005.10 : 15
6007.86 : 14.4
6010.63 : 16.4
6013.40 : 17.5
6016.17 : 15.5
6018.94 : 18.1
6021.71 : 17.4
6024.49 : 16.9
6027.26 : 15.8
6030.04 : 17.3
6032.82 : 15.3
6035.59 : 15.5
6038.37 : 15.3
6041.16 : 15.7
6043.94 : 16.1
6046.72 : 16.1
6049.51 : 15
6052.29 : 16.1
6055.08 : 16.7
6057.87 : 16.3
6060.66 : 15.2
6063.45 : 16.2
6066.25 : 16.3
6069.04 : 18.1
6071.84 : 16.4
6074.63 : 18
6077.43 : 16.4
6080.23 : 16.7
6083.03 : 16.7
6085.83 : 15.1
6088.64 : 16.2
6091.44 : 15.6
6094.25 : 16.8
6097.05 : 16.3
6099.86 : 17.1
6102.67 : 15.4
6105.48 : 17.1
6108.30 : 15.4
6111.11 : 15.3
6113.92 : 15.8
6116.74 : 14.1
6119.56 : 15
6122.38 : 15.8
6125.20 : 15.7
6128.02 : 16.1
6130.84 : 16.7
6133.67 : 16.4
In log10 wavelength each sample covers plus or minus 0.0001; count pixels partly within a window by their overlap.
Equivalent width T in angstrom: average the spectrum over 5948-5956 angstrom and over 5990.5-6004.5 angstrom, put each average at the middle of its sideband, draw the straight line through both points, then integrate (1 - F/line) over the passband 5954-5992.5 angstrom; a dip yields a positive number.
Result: 3.7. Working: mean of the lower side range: 16.4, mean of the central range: 14.5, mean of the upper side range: 15.6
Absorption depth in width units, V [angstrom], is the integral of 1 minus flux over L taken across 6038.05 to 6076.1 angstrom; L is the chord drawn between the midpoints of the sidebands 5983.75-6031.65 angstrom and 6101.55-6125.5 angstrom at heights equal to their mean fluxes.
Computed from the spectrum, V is -1.1 angstrom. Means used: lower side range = 16.1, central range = 16.3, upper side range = 15.5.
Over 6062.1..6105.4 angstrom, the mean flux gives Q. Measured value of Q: 16.5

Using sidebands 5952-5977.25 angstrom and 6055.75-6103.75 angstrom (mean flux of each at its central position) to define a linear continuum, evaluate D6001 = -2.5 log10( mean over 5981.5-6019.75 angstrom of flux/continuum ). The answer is -0.08 mag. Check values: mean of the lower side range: 14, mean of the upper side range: 16.4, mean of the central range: 15.9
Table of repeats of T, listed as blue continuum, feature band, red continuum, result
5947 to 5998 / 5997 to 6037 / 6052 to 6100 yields -1.4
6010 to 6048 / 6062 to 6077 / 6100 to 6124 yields -0.9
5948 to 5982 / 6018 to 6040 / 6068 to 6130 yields -1.7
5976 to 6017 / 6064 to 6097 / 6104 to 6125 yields -2.2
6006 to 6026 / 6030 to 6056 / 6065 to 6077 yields 1.6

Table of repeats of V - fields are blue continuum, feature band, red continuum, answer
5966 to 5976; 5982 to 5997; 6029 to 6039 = -2.3 angstrom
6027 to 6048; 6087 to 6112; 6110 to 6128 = -1.1 angstrom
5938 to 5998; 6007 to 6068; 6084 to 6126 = -2.8 angstrom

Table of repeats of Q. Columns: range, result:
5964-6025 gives 15.2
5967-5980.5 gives 13.1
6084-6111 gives 16.1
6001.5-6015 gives 15.7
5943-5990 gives 14.8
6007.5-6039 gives 16.4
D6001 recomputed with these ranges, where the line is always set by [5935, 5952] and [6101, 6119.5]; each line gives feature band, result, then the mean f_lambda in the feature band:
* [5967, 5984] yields 0.196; 13.6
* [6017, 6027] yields -0.077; 17.2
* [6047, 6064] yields -0.007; 15.9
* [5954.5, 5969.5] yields 0.149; 14.2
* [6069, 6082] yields -0.087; 17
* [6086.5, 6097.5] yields -0.037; 16.1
